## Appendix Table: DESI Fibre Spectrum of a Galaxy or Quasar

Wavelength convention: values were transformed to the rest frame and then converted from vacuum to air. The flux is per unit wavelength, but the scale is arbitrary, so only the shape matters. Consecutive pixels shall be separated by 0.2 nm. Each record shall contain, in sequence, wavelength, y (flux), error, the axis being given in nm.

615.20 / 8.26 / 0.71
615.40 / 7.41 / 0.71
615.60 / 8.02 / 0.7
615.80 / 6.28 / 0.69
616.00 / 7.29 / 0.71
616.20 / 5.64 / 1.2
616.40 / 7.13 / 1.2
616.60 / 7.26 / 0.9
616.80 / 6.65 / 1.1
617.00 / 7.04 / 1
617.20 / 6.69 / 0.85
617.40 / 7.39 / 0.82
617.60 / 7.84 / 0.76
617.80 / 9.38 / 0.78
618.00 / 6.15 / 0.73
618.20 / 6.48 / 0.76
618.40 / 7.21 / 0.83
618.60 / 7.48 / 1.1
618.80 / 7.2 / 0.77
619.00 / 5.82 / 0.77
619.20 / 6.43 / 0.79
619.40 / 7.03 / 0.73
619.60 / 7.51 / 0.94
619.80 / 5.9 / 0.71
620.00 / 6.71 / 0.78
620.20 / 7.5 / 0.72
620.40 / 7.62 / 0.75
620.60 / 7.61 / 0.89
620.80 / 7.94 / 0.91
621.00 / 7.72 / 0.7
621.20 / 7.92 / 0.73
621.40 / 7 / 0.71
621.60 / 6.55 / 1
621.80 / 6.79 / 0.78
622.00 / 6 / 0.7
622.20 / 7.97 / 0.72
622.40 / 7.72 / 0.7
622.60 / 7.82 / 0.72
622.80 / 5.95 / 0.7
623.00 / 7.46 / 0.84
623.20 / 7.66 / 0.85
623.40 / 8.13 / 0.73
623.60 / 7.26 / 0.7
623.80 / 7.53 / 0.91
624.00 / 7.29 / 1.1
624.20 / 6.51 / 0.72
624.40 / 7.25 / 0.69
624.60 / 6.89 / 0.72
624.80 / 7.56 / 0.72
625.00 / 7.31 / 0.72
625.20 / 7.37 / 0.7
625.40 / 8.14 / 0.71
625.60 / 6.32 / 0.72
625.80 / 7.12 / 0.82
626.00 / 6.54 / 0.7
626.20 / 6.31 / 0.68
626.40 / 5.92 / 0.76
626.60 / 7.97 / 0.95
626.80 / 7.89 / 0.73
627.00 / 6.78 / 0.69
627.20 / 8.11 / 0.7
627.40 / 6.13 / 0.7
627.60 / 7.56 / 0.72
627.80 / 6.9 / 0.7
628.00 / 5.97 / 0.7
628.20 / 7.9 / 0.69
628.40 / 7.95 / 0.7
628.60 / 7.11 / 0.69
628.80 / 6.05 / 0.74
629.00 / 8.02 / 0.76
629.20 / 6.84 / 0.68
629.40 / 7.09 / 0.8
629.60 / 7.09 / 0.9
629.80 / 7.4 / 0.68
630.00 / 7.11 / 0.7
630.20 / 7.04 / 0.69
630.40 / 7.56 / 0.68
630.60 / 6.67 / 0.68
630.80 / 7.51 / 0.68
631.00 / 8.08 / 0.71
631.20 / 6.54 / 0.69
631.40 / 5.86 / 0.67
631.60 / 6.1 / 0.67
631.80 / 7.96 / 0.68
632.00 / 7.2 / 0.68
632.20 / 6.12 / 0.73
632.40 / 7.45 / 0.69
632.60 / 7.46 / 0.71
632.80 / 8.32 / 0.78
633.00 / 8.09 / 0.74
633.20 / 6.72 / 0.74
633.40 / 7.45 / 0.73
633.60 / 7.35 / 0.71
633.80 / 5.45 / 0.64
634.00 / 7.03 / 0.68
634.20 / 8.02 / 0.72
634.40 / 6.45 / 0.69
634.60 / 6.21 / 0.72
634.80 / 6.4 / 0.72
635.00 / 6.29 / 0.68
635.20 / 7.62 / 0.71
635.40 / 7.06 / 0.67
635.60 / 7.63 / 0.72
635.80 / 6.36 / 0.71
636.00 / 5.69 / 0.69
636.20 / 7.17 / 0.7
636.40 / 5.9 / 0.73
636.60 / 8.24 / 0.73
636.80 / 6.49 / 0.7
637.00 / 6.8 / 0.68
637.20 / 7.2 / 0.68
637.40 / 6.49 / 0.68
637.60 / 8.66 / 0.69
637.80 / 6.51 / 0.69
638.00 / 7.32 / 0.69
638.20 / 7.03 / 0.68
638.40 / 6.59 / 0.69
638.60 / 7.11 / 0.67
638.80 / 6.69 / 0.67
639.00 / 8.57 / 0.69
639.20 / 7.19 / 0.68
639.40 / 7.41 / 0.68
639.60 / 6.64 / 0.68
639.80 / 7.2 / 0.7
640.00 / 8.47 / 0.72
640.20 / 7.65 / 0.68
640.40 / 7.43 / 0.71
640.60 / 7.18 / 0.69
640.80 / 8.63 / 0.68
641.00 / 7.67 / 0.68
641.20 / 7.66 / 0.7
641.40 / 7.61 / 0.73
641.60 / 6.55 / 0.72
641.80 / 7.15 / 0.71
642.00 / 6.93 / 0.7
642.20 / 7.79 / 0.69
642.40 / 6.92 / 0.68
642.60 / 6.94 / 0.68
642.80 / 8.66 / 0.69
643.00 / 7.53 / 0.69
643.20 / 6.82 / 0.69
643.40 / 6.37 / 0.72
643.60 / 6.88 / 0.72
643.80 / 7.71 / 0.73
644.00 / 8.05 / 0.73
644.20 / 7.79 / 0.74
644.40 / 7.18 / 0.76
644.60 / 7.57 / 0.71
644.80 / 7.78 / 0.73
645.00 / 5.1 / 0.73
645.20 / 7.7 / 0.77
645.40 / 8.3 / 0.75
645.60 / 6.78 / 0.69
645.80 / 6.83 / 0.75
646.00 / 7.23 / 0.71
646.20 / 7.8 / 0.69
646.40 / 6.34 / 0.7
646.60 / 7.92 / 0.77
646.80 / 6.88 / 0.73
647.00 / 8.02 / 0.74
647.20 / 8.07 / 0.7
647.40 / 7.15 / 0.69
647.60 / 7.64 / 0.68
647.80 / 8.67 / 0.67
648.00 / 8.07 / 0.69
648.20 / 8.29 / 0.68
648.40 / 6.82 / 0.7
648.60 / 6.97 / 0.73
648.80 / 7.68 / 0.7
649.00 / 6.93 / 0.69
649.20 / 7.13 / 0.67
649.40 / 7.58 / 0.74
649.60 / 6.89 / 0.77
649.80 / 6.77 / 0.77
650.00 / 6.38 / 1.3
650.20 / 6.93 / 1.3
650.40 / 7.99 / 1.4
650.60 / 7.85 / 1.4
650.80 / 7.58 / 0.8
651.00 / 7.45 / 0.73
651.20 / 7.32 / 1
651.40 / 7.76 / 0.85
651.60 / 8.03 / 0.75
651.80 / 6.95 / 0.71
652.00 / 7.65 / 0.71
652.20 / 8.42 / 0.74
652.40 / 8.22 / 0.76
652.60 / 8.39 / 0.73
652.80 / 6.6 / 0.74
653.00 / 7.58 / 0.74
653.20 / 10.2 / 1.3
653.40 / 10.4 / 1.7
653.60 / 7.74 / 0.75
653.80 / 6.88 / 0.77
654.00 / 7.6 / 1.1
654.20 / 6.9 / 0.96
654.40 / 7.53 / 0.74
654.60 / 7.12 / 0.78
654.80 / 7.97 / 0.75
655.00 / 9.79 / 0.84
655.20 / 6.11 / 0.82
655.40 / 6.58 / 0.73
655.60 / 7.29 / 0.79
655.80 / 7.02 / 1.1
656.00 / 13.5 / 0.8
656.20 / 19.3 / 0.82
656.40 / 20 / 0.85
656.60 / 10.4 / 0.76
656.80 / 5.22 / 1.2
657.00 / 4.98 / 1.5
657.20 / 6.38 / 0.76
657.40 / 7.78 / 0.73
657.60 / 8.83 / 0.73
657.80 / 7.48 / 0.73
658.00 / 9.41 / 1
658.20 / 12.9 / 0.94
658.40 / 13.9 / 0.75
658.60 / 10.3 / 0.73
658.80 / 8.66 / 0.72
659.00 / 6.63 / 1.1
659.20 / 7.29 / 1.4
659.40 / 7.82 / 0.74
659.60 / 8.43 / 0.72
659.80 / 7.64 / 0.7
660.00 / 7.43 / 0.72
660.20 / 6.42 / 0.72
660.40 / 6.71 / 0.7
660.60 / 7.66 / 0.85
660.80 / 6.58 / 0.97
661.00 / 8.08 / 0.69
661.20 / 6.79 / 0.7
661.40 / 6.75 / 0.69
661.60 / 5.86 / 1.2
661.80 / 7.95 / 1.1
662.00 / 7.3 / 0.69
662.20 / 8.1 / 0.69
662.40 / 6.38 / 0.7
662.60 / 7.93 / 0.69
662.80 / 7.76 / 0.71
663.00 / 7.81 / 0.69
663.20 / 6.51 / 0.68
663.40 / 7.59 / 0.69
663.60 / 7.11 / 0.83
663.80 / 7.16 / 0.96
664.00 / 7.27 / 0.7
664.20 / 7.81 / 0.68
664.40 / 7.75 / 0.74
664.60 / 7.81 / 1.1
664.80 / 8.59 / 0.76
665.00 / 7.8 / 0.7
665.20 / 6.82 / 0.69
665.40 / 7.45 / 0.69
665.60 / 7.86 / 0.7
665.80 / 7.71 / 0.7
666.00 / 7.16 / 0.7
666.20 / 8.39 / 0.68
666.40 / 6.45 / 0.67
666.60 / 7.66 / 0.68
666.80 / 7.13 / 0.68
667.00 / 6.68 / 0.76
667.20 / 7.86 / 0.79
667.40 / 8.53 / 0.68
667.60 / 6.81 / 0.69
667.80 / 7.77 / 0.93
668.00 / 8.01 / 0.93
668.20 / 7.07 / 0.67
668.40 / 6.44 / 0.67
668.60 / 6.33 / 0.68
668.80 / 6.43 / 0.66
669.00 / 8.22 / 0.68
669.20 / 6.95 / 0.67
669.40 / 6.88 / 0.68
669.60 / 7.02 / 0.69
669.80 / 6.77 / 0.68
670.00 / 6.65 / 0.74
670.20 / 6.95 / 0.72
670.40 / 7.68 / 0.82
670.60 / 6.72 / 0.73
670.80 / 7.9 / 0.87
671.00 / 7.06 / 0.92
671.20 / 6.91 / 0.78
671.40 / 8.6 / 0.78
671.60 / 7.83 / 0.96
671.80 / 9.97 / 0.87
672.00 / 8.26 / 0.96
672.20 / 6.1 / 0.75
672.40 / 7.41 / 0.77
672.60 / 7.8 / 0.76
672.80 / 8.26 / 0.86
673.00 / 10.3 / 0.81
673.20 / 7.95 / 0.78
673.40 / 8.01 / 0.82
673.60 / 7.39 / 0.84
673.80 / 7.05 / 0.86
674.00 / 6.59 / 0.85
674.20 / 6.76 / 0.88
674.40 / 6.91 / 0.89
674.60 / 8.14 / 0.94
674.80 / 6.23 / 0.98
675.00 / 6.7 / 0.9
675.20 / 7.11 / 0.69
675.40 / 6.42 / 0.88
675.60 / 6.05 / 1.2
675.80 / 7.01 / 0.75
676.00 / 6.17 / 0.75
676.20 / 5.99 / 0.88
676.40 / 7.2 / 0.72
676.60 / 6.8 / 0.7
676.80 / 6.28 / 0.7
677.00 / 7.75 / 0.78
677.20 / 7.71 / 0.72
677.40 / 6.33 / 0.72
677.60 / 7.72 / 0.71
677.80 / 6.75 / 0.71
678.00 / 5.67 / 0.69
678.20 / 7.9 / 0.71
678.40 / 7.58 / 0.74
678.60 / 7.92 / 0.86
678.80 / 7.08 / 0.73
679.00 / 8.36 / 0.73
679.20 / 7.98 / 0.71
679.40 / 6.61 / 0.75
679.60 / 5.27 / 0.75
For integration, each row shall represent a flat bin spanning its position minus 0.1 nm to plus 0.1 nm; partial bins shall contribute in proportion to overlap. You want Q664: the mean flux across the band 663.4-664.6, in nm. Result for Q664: 7.47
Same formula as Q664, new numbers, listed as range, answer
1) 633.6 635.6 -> 6.8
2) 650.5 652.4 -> 7.7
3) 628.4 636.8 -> 7.02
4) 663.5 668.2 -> 7.54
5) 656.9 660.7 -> 8.24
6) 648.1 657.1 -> 8.19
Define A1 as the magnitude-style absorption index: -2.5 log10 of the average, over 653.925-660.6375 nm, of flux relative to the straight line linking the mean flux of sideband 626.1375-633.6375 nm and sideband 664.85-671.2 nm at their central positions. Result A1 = -0.21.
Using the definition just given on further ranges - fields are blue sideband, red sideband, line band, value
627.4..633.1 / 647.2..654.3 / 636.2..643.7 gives 0.018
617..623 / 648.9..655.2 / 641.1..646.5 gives 0.041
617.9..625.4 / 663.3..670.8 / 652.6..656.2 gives -0.150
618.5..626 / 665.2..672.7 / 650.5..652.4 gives -0.057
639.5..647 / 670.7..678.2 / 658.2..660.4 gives -0.173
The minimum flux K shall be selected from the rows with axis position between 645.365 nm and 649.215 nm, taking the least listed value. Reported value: 6.34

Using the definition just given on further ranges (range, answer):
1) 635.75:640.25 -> 5.69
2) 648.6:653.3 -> 6.38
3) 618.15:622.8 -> 5.82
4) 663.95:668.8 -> 6.33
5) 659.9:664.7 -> 5.86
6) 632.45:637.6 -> 5.45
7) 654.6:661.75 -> 4.98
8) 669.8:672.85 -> 6.1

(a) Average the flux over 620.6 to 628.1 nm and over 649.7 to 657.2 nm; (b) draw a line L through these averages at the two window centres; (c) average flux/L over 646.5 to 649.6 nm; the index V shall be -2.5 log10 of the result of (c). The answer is 0.08 mag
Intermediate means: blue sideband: 7.18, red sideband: 8.36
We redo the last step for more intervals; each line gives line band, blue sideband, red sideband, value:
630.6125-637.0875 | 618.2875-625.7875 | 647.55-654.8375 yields 0.06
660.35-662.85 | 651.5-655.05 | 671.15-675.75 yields 0.08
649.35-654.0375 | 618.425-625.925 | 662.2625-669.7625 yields -0.06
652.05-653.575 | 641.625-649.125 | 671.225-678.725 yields -0.15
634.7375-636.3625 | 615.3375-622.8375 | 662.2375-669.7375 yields 0.07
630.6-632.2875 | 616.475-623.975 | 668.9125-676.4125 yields 0.05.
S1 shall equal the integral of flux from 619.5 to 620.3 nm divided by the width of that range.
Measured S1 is 6.91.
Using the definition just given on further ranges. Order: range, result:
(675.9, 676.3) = 6.08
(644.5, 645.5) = 7.29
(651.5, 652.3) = 7.76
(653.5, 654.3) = 7.28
